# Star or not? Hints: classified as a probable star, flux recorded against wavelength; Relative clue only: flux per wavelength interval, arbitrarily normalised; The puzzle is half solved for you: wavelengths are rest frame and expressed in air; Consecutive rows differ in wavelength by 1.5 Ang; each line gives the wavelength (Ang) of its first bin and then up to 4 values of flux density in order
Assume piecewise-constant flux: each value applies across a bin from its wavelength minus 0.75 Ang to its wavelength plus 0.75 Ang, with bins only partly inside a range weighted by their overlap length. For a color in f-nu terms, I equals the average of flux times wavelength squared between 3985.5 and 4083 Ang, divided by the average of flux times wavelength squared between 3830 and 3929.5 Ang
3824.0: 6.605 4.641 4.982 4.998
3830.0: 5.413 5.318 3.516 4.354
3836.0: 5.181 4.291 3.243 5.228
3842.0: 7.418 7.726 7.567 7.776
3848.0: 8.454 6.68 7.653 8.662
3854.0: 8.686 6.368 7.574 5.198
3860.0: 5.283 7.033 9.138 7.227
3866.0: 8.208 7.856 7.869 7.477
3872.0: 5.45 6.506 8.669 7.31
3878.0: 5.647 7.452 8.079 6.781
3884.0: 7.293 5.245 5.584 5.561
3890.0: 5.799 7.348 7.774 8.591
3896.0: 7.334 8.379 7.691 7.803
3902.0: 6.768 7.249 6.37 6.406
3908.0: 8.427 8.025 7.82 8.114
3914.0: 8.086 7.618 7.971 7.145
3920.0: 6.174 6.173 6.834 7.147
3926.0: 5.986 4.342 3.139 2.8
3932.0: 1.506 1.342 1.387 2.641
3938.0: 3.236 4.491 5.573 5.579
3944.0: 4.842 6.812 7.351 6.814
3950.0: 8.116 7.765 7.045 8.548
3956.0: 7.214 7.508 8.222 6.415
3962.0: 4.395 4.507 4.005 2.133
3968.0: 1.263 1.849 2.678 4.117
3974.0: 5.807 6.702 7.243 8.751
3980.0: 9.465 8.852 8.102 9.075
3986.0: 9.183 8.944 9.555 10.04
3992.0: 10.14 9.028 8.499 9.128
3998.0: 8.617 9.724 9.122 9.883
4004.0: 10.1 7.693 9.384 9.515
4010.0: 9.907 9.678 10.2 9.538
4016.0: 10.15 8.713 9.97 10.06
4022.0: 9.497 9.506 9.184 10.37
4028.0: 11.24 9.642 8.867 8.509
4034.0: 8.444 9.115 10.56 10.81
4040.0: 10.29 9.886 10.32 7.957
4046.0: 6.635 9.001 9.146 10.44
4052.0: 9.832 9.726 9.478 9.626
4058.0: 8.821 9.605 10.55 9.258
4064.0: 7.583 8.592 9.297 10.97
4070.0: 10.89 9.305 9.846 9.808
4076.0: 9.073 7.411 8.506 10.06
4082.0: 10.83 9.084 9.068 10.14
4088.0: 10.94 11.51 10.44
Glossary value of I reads 1.50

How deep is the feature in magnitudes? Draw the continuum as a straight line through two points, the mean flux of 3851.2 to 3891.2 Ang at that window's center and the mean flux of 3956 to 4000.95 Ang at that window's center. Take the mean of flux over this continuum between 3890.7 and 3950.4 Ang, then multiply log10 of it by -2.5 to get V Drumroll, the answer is 0.14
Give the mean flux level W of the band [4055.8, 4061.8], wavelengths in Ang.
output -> 9.65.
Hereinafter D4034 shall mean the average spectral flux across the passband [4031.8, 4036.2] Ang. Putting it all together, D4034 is 8.69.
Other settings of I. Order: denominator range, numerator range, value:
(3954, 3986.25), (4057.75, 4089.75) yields 1.65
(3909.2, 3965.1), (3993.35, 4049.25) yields 1.68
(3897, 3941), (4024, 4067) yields 1.71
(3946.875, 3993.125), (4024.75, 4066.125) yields 1.43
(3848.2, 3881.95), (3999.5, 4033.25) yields 1.42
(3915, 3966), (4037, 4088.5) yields 1.81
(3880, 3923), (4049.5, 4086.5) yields 1.43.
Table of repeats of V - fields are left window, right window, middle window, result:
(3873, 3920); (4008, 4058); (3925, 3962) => 0.45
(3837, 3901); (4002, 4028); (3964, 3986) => 0.47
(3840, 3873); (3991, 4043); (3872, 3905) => 0.11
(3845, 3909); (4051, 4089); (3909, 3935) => 0.32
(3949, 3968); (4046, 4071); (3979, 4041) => -0.21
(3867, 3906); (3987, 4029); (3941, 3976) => 0.45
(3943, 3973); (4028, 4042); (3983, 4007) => -0.22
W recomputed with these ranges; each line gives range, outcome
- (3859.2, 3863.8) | 7.13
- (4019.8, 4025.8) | 9.56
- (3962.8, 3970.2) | 2.75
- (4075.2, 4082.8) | 9.18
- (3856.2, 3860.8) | 6.03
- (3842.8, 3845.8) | 7.65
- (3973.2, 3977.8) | 6.58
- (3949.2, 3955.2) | 7.85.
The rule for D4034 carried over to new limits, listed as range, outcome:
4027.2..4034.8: 9.35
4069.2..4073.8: 10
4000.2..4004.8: 9.68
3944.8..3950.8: 7.28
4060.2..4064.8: 9.13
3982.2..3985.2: 8.58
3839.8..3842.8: 6.36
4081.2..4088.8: 10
